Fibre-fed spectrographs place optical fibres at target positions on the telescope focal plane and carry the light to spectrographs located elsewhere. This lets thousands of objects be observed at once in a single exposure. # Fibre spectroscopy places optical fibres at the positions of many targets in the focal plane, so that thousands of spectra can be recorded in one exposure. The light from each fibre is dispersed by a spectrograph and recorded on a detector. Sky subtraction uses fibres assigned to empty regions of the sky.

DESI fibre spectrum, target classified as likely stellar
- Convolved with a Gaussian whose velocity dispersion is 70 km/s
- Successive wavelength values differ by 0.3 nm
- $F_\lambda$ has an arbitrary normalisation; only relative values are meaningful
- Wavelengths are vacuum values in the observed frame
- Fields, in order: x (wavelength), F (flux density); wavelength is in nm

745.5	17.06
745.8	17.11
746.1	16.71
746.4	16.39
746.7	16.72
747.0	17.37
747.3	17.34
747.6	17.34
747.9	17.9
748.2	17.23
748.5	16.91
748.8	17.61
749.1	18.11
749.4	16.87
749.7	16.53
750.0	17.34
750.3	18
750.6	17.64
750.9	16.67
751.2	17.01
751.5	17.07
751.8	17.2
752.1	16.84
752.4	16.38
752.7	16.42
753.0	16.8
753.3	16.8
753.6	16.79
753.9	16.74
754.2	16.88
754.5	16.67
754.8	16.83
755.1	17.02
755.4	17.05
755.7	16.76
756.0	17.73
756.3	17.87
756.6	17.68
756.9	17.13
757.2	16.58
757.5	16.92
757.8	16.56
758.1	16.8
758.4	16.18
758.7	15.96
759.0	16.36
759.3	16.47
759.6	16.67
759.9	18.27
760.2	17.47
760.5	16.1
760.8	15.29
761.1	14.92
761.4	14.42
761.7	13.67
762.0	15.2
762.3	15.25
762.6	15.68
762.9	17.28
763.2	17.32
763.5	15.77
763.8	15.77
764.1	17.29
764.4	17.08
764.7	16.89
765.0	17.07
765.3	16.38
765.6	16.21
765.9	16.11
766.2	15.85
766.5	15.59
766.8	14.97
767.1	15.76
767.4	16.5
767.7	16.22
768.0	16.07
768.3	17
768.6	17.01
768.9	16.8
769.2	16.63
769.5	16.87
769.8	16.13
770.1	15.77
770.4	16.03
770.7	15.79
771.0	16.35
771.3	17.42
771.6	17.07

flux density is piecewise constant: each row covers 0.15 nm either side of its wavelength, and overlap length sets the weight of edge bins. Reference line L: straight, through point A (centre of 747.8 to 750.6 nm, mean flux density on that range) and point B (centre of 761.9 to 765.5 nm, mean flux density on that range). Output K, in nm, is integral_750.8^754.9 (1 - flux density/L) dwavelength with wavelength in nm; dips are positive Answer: 0.085 nm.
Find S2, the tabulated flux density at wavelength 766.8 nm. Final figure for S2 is 14.97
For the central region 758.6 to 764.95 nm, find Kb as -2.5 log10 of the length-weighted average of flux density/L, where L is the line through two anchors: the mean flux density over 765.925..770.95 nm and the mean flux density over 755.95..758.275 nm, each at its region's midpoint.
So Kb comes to 0.038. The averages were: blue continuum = 17.1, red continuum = 16.2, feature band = 16.2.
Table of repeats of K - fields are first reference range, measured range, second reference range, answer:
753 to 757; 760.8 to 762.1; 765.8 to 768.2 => 0.14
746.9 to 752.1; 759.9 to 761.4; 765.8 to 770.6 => 0.06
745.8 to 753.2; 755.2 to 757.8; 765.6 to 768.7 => -0.07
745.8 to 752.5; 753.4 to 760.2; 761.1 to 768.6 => -0.12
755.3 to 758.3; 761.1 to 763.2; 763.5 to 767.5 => 0.15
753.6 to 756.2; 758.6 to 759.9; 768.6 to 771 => 0.01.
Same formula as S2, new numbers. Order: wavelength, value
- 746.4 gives 16.39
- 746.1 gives 16.71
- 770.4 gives 16.03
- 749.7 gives 16.53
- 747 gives 17.37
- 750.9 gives 16.67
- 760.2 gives 17.47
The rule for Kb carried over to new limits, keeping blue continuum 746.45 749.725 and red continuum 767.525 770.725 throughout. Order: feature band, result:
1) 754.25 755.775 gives 0.01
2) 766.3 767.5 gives 0.06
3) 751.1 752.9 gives 0.02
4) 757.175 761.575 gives 0.03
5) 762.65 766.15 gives 0.00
